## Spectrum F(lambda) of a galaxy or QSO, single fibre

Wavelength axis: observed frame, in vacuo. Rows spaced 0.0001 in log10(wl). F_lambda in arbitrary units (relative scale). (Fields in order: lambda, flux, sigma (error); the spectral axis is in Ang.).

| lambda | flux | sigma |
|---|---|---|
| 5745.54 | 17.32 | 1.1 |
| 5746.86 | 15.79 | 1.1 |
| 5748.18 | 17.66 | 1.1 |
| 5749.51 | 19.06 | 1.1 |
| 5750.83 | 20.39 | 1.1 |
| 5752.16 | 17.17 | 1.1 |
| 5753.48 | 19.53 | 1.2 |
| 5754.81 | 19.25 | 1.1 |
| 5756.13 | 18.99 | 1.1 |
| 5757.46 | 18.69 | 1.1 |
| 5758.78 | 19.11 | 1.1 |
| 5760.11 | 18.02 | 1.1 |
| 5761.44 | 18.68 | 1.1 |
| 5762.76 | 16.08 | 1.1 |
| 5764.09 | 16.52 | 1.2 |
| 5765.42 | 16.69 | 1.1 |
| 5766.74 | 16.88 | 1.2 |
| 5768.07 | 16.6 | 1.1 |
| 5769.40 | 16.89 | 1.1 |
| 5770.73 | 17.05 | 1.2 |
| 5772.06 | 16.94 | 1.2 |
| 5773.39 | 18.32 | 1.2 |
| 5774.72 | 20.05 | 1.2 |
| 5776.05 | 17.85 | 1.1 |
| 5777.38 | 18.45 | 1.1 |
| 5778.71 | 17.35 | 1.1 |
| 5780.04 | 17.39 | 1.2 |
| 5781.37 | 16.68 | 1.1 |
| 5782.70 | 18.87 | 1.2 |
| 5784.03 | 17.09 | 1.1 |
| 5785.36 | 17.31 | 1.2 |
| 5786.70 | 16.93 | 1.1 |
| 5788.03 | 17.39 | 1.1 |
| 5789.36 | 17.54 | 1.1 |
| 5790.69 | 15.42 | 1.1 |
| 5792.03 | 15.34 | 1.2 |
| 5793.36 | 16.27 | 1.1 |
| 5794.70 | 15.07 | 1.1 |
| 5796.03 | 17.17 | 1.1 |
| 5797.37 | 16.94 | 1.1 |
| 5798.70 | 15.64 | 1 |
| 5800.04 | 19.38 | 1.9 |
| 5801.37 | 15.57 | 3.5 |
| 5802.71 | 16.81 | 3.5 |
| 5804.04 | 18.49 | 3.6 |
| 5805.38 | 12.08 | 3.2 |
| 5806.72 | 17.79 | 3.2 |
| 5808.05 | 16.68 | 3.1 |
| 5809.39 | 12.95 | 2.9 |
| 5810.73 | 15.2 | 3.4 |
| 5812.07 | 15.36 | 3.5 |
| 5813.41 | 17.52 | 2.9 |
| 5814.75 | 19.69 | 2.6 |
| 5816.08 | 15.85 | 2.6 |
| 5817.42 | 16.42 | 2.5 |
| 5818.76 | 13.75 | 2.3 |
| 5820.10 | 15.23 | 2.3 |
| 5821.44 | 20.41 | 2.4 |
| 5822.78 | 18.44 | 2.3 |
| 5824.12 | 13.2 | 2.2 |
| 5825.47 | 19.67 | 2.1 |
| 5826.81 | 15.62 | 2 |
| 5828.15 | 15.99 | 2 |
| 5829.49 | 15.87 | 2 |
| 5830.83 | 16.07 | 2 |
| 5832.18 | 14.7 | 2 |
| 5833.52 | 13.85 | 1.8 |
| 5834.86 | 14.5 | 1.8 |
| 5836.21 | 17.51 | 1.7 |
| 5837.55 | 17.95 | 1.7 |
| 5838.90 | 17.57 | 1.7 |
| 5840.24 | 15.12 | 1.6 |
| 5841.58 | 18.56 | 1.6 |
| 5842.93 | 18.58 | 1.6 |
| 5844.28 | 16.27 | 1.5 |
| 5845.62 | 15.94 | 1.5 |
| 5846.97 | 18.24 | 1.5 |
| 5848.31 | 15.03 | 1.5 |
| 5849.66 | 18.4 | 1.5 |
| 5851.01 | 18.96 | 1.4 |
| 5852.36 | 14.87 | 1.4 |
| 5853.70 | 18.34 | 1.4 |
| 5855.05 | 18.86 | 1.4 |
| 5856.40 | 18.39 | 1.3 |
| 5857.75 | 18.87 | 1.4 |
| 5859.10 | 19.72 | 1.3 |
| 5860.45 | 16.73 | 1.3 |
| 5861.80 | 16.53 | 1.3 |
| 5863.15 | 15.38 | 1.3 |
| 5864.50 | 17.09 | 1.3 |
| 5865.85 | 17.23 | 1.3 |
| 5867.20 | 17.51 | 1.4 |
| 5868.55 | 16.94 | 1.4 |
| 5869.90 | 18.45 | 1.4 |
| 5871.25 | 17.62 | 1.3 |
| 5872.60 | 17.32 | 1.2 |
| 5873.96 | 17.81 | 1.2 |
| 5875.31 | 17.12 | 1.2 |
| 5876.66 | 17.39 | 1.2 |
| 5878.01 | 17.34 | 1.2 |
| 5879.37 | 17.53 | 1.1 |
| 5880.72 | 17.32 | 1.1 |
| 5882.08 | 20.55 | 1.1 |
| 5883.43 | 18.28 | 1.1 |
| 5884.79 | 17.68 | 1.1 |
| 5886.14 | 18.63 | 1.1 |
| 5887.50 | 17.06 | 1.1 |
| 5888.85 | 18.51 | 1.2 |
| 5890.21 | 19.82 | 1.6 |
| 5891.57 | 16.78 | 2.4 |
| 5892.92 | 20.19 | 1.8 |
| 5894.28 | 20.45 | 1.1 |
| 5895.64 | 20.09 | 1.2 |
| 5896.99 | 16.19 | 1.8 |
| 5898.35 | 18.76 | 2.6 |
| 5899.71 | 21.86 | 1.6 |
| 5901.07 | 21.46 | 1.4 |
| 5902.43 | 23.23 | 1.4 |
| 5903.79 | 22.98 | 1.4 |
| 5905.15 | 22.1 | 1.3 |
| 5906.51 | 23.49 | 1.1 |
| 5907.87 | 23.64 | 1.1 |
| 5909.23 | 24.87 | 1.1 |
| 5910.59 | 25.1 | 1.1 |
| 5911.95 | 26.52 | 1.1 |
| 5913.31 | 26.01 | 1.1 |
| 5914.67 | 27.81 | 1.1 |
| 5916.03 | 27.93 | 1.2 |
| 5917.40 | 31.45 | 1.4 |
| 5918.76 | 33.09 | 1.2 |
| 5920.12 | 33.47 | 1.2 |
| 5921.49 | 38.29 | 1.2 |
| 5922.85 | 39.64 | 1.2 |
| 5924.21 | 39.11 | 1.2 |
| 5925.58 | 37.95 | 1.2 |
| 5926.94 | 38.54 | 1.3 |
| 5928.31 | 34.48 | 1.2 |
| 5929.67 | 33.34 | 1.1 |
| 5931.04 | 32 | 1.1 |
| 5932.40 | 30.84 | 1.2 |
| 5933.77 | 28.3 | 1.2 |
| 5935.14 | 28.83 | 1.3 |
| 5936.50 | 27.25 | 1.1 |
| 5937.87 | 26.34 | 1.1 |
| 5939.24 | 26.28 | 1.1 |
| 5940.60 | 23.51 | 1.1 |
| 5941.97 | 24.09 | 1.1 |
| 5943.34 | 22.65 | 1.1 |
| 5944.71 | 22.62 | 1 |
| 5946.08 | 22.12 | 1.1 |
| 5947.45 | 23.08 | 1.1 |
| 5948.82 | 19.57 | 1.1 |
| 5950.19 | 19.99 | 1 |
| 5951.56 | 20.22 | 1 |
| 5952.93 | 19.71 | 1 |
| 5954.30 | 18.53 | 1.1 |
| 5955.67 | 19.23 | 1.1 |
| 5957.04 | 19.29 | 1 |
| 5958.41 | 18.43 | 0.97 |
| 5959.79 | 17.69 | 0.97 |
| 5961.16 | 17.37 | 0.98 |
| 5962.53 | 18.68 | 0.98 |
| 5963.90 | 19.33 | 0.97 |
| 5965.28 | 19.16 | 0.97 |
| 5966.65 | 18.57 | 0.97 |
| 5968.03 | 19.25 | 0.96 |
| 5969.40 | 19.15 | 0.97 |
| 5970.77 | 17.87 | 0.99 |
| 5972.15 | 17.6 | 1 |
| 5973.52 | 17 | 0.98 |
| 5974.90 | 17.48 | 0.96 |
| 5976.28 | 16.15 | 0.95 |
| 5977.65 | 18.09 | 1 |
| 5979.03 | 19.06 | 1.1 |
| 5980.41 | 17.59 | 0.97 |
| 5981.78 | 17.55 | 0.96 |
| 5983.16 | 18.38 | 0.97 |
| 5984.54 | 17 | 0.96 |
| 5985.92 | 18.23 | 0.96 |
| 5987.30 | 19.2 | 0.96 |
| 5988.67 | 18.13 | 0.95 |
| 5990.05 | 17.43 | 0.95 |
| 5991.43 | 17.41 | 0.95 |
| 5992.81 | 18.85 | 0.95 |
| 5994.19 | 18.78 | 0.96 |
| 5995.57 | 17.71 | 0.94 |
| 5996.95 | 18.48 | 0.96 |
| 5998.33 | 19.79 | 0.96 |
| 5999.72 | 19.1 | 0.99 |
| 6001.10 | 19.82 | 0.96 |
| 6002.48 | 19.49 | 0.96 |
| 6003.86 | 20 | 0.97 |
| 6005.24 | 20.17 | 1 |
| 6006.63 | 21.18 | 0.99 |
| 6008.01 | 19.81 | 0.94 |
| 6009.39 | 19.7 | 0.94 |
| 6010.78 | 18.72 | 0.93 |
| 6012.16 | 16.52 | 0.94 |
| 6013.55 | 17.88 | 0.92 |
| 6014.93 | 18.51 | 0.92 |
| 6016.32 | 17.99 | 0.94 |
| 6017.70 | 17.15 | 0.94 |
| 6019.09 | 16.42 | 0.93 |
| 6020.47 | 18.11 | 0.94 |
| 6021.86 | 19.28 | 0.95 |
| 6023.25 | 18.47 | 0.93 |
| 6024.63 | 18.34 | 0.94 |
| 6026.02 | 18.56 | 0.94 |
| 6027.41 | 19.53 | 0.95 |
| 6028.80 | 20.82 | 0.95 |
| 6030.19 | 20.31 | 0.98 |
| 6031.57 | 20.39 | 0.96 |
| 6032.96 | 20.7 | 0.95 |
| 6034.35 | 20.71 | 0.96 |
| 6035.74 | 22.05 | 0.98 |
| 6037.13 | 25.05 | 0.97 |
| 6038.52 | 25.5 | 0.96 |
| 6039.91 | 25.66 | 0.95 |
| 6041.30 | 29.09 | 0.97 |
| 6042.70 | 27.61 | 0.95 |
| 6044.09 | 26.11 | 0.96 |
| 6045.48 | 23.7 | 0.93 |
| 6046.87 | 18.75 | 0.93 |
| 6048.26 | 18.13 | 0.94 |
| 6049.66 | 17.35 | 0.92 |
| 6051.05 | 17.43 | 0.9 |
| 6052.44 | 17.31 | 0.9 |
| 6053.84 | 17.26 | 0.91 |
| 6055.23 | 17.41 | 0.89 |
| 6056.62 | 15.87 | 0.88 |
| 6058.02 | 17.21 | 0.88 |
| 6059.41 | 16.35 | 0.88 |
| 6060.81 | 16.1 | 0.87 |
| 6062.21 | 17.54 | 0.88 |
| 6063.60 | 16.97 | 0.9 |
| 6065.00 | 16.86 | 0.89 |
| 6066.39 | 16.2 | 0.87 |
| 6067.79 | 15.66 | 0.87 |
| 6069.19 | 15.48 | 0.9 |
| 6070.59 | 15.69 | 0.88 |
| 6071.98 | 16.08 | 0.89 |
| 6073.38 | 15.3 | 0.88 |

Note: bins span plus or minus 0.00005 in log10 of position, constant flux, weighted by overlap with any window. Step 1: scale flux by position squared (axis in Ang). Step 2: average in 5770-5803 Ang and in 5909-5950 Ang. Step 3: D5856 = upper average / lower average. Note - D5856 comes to 1.78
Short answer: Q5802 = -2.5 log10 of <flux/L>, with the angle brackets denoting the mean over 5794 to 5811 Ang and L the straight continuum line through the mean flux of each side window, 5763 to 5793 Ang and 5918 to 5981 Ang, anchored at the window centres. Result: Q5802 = 0.13 mag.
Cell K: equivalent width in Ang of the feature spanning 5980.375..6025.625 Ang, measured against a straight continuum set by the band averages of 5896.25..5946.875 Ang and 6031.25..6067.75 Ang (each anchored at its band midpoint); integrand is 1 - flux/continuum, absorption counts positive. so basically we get 8.5 Ang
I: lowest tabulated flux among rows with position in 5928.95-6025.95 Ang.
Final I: 16.15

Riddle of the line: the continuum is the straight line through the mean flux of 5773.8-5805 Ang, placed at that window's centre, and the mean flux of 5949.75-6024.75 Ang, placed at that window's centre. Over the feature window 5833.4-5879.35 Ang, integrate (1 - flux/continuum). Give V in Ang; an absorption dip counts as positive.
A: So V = 0.86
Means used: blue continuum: 17.1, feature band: 17.3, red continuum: 18.5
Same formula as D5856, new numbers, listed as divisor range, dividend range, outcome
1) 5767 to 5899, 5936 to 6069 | 1.20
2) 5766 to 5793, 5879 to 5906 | 1.17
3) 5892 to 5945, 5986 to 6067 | 0.74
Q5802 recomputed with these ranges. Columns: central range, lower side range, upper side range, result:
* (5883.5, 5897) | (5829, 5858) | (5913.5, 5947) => 0.28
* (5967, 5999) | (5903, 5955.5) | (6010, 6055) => 0.29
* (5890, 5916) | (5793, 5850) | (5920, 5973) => -0.02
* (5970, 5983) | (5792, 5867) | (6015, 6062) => 0.08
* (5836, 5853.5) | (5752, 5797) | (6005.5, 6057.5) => 0.06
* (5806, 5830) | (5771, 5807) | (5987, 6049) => 0.06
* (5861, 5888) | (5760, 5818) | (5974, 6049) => 0.03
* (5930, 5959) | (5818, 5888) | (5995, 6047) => -0.24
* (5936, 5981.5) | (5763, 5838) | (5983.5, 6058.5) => -0.07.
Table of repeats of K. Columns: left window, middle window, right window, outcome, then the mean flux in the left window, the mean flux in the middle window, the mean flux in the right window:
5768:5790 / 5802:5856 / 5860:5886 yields 3.0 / 17.6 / 16.6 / 17.5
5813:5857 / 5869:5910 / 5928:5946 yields 5.5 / 16.8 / 19.5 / 27.4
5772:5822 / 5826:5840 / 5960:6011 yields 1.0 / 16.8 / 16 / 18.6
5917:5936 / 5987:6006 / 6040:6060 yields 5.3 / 34.2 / 18.9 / 20.2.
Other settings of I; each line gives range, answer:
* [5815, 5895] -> 13.2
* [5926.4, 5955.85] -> 18.53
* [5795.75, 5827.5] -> 12.08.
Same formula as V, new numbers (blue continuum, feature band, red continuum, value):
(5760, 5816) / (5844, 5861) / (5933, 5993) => 0.4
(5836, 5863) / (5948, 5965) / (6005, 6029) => -0.8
